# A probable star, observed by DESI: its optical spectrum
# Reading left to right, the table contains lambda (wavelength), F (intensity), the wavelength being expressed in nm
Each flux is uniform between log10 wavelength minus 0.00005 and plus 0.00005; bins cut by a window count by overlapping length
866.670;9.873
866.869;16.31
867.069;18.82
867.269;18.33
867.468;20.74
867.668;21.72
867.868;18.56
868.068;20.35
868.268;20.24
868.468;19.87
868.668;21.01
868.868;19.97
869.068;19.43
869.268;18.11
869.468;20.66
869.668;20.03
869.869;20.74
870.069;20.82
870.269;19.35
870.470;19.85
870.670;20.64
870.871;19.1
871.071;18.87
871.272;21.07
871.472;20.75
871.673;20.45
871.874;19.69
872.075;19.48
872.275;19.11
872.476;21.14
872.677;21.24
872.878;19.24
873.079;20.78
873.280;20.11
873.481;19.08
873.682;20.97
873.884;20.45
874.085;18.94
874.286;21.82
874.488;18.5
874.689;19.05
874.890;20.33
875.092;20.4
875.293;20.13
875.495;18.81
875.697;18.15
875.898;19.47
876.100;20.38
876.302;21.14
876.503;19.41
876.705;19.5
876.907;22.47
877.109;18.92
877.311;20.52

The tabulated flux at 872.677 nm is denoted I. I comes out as 21.24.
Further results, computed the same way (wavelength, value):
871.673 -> 20.45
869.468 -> 20.66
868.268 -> 20.24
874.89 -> 20.33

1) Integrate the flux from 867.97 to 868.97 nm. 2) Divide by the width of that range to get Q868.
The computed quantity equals 20.3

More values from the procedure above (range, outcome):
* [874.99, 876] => 19.4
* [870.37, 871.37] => 19.9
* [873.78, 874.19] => 19.7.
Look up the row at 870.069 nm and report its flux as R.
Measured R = 20.82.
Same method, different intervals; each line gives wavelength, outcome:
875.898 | 19.47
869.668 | 20.03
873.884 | 20.45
